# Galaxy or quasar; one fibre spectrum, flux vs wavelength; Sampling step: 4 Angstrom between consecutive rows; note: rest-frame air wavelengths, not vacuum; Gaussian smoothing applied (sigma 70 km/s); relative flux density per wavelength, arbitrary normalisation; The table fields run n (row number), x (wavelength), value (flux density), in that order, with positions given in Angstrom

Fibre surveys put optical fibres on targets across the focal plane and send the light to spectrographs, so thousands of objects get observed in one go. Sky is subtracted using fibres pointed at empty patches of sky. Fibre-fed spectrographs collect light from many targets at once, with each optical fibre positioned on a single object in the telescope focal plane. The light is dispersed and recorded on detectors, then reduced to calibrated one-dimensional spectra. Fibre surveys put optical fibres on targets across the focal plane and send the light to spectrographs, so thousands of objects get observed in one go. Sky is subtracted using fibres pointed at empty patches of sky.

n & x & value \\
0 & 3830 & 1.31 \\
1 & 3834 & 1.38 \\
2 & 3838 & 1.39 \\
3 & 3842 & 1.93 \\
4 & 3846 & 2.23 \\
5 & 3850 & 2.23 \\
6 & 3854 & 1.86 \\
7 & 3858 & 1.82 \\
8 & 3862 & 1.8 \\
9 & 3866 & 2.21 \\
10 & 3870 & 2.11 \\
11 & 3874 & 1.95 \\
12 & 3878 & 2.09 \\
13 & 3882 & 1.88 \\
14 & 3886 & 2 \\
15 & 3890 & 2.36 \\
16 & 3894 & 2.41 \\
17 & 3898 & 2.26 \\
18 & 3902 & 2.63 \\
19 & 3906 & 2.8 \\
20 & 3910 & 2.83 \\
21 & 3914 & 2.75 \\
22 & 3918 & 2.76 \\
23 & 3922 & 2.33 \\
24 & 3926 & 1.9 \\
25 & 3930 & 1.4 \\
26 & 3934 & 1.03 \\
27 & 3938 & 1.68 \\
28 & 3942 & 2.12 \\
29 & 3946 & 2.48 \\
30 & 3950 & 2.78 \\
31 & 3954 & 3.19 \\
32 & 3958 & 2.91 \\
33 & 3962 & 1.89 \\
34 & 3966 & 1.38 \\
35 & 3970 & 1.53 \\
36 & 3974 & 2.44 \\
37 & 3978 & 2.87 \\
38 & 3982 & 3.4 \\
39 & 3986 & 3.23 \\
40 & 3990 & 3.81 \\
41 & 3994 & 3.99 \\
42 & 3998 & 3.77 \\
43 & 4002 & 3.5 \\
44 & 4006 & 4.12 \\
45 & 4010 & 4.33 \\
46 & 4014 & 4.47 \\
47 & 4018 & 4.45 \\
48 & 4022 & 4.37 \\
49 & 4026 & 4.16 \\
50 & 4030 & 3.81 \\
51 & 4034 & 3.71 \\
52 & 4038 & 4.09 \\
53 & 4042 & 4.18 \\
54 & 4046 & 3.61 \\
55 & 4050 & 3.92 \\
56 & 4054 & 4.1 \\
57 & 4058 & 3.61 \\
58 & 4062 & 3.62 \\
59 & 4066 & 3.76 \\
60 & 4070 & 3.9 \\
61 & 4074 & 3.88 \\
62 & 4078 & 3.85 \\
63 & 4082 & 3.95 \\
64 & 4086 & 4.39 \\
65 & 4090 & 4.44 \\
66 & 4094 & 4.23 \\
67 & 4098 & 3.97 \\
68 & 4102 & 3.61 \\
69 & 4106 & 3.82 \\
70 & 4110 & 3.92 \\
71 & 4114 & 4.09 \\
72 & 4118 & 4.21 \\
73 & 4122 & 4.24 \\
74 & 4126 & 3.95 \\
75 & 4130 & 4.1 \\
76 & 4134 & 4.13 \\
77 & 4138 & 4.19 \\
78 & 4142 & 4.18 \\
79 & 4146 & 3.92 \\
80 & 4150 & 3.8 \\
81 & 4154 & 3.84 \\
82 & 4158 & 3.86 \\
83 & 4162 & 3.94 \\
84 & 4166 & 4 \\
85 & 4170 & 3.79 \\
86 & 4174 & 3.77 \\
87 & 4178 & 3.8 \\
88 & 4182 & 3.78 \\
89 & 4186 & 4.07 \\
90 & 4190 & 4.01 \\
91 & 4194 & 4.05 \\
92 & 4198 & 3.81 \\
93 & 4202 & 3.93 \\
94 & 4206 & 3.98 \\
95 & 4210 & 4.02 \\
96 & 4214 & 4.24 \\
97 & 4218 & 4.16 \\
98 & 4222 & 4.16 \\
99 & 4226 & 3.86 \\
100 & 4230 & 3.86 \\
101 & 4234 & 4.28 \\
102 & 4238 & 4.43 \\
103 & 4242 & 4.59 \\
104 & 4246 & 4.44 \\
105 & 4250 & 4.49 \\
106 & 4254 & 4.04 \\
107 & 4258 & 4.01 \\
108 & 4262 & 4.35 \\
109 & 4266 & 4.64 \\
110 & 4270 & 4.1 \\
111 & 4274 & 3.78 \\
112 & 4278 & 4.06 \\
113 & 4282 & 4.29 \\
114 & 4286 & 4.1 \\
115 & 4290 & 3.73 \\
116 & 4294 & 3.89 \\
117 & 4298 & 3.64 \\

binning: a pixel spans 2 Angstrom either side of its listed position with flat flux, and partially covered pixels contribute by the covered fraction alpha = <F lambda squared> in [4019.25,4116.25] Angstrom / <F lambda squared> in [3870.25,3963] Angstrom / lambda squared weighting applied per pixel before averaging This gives 1.87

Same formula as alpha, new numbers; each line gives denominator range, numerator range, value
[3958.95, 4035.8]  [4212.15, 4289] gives 1.38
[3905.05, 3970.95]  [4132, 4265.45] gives 2.08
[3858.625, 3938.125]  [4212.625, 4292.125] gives 2.30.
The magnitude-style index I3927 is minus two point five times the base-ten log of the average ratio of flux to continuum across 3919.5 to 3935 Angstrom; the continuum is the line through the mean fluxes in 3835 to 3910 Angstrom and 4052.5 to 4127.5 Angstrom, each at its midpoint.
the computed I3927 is 0.42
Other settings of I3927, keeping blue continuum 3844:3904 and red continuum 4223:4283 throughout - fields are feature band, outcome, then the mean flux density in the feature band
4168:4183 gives 0.00 mag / 3.79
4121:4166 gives -0.11 mag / 4.01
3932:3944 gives 0.47 mag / 1.61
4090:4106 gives -0.19 mag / 3.99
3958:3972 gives 0.41 mag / 1.79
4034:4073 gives -0.23 mag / 3.86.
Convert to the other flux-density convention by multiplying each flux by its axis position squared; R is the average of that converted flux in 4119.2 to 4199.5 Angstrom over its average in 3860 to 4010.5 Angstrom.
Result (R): 1.74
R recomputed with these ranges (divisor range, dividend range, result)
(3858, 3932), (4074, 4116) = 1.99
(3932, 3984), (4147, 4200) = 1.89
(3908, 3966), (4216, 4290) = 2.17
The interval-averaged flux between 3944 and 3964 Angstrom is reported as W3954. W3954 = 2.65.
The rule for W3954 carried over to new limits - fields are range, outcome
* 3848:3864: 1.93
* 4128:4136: 4.12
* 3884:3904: 2.33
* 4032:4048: 3.9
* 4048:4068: 3.8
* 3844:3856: 2.11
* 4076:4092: 4.16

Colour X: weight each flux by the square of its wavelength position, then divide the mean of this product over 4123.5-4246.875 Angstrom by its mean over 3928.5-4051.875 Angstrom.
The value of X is 1.4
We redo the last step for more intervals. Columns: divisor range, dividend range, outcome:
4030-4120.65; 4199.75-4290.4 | 1.14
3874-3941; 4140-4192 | 2.03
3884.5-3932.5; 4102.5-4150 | 1.91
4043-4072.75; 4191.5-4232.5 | 1.14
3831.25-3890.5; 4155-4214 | 2.39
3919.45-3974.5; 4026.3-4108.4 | 2.01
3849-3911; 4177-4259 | 2.21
